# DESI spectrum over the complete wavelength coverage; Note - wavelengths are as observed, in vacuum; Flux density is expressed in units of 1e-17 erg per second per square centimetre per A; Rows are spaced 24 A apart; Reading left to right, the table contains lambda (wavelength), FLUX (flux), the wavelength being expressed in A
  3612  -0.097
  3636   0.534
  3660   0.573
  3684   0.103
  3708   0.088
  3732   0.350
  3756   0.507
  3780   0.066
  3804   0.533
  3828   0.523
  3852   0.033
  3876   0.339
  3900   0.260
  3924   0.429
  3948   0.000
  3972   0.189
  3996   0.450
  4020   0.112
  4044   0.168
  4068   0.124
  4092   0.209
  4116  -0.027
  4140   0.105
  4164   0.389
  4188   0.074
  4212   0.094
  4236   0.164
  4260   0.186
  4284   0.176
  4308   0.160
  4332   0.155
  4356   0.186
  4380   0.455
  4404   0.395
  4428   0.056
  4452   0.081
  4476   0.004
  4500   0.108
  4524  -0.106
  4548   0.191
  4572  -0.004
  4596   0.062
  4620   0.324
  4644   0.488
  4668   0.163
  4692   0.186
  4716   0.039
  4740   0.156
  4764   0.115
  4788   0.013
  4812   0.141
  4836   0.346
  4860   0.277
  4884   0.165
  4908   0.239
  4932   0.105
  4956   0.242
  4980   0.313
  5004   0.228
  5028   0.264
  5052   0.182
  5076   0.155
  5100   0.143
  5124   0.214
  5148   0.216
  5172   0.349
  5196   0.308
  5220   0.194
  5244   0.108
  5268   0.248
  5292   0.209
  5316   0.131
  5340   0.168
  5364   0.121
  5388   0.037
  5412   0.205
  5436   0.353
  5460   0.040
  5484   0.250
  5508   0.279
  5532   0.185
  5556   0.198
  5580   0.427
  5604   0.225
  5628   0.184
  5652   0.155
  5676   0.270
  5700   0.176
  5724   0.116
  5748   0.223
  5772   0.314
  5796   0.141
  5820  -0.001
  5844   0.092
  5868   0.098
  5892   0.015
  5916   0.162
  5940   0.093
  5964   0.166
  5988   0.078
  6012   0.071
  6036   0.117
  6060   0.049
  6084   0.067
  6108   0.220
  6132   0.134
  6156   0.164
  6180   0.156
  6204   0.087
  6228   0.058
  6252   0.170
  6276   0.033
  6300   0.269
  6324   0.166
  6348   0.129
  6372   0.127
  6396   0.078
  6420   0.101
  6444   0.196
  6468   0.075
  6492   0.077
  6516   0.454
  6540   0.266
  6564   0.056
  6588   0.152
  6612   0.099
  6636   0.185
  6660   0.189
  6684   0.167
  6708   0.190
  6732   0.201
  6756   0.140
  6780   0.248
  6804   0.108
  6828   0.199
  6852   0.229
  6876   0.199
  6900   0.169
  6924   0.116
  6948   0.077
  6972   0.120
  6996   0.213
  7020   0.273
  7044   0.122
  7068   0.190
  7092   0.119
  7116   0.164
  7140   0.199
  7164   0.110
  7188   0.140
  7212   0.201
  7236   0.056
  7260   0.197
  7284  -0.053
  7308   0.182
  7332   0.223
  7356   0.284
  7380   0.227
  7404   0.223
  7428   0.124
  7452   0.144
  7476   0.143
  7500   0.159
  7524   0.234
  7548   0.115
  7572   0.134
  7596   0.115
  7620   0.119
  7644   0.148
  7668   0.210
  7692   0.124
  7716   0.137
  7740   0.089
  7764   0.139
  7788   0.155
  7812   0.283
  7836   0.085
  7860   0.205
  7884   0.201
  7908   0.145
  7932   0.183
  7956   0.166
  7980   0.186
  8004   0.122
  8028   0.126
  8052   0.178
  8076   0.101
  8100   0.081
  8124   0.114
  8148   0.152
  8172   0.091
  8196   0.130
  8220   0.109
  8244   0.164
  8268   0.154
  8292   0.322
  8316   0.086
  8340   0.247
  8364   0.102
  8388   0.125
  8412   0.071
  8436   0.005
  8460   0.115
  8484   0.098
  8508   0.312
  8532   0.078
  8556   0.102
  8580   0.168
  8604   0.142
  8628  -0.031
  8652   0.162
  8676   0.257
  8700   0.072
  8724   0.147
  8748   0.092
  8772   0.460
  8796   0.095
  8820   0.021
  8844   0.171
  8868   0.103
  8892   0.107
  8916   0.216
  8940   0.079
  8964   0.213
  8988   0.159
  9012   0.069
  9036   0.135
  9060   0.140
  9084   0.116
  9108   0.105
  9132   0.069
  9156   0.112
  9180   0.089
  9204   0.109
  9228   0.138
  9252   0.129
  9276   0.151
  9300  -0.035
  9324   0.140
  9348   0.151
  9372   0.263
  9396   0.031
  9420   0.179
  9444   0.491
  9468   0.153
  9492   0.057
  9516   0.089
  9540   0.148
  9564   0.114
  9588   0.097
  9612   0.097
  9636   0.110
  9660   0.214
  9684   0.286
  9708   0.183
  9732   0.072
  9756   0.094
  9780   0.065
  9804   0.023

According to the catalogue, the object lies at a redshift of 0.75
